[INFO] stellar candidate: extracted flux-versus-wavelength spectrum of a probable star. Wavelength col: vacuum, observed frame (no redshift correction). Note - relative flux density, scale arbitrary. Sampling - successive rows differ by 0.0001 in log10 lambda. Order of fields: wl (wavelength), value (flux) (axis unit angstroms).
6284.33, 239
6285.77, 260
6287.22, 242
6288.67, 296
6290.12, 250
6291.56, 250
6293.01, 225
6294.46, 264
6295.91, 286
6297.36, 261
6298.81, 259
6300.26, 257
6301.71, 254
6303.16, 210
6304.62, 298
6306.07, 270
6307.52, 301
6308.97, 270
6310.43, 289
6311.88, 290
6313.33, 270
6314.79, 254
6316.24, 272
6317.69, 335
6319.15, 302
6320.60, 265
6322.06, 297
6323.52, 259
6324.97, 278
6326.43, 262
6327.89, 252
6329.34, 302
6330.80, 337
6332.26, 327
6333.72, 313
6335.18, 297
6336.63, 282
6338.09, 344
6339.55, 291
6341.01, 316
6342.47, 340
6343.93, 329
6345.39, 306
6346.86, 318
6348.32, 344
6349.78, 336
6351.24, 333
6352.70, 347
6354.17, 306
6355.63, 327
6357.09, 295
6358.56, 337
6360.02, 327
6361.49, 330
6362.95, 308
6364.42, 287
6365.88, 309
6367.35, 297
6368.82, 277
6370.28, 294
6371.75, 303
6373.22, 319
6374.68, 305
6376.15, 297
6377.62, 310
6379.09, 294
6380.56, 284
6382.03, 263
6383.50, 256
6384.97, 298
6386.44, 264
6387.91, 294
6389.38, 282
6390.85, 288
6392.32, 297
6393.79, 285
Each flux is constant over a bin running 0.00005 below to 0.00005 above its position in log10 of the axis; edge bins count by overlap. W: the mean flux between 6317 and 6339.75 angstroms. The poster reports 296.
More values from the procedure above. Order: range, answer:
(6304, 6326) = 283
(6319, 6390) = 303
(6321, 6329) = 271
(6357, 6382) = 303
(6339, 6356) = 325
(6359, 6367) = 312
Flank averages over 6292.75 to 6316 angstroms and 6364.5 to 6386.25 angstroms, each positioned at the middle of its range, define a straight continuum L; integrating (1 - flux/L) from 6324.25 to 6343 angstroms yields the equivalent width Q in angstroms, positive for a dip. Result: -1.70 angstroms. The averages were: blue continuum 267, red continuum 292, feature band 303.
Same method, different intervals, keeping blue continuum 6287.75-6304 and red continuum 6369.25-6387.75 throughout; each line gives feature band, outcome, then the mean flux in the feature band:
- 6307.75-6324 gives -1.2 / 283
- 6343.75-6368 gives -3.3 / 320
